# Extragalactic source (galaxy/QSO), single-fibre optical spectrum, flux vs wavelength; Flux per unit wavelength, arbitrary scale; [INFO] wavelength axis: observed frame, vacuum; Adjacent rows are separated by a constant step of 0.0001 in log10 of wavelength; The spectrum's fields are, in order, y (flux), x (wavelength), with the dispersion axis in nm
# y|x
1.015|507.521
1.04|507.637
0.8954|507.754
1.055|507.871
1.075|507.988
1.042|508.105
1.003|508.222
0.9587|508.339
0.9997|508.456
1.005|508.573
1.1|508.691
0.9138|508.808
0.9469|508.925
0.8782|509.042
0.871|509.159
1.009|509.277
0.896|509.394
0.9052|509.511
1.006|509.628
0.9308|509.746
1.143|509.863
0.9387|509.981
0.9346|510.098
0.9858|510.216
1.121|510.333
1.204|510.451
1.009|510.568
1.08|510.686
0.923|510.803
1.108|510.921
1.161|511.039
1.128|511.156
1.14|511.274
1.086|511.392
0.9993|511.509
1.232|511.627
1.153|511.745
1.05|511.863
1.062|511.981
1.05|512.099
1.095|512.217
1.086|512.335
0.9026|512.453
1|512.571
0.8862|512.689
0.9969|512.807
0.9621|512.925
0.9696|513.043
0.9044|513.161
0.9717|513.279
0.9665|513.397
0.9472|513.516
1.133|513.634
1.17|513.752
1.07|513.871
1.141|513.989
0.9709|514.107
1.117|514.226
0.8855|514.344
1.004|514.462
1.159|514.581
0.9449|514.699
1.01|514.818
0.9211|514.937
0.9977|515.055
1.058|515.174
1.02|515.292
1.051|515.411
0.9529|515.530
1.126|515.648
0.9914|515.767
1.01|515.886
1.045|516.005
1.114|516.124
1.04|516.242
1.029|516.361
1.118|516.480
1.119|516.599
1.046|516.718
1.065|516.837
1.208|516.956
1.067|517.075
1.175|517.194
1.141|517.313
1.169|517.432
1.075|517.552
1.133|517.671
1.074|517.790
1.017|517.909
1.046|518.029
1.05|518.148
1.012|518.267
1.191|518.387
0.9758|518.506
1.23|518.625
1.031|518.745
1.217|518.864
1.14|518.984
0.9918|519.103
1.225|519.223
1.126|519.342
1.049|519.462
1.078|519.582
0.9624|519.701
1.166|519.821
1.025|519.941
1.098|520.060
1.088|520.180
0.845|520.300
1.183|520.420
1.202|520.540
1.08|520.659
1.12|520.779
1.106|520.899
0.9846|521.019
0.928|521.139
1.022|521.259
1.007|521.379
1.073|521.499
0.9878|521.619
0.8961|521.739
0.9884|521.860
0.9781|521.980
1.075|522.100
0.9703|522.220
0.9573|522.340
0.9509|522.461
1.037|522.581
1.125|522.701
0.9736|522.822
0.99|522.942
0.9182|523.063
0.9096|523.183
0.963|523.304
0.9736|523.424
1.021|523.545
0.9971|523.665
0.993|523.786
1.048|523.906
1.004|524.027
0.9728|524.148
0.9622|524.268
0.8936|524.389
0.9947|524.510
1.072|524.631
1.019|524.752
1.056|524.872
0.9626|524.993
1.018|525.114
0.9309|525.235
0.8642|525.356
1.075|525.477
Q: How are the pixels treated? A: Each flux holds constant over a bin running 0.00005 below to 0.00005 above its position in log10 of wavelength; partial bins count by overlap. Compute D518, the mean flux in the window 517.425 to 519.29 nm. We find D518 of 1.1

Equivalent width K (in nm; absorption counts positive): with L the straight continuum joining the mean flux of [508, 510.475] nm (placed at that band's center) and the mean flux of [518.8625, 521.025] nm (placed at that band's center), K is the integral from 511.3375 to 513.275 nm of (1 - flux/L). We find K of -0.02 nm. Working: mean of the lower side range 0.988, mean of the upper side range 1.09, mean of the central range 1.03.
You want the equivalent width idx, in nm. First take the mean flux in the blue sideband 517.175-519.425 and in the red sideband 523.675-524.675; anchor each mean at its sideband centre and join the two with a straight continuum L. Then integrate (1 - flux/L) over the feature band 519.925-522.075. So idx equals 0.04 nm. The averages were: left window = 1.1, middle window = 1.04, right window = 0.991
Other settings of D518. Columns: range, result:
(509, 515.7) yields 1.03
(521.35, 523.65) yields 0.989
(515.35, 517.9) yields 1.08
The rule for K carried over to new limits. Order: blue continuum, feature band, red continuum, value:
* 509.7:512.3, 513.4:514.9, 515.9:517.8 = 0.06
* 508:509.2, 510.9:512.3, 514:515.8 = -0.15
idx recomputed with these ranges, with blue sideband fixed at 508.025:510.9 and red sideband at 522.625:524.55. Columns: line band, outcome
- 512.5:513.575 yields 0.04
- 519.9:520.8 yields -0.09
